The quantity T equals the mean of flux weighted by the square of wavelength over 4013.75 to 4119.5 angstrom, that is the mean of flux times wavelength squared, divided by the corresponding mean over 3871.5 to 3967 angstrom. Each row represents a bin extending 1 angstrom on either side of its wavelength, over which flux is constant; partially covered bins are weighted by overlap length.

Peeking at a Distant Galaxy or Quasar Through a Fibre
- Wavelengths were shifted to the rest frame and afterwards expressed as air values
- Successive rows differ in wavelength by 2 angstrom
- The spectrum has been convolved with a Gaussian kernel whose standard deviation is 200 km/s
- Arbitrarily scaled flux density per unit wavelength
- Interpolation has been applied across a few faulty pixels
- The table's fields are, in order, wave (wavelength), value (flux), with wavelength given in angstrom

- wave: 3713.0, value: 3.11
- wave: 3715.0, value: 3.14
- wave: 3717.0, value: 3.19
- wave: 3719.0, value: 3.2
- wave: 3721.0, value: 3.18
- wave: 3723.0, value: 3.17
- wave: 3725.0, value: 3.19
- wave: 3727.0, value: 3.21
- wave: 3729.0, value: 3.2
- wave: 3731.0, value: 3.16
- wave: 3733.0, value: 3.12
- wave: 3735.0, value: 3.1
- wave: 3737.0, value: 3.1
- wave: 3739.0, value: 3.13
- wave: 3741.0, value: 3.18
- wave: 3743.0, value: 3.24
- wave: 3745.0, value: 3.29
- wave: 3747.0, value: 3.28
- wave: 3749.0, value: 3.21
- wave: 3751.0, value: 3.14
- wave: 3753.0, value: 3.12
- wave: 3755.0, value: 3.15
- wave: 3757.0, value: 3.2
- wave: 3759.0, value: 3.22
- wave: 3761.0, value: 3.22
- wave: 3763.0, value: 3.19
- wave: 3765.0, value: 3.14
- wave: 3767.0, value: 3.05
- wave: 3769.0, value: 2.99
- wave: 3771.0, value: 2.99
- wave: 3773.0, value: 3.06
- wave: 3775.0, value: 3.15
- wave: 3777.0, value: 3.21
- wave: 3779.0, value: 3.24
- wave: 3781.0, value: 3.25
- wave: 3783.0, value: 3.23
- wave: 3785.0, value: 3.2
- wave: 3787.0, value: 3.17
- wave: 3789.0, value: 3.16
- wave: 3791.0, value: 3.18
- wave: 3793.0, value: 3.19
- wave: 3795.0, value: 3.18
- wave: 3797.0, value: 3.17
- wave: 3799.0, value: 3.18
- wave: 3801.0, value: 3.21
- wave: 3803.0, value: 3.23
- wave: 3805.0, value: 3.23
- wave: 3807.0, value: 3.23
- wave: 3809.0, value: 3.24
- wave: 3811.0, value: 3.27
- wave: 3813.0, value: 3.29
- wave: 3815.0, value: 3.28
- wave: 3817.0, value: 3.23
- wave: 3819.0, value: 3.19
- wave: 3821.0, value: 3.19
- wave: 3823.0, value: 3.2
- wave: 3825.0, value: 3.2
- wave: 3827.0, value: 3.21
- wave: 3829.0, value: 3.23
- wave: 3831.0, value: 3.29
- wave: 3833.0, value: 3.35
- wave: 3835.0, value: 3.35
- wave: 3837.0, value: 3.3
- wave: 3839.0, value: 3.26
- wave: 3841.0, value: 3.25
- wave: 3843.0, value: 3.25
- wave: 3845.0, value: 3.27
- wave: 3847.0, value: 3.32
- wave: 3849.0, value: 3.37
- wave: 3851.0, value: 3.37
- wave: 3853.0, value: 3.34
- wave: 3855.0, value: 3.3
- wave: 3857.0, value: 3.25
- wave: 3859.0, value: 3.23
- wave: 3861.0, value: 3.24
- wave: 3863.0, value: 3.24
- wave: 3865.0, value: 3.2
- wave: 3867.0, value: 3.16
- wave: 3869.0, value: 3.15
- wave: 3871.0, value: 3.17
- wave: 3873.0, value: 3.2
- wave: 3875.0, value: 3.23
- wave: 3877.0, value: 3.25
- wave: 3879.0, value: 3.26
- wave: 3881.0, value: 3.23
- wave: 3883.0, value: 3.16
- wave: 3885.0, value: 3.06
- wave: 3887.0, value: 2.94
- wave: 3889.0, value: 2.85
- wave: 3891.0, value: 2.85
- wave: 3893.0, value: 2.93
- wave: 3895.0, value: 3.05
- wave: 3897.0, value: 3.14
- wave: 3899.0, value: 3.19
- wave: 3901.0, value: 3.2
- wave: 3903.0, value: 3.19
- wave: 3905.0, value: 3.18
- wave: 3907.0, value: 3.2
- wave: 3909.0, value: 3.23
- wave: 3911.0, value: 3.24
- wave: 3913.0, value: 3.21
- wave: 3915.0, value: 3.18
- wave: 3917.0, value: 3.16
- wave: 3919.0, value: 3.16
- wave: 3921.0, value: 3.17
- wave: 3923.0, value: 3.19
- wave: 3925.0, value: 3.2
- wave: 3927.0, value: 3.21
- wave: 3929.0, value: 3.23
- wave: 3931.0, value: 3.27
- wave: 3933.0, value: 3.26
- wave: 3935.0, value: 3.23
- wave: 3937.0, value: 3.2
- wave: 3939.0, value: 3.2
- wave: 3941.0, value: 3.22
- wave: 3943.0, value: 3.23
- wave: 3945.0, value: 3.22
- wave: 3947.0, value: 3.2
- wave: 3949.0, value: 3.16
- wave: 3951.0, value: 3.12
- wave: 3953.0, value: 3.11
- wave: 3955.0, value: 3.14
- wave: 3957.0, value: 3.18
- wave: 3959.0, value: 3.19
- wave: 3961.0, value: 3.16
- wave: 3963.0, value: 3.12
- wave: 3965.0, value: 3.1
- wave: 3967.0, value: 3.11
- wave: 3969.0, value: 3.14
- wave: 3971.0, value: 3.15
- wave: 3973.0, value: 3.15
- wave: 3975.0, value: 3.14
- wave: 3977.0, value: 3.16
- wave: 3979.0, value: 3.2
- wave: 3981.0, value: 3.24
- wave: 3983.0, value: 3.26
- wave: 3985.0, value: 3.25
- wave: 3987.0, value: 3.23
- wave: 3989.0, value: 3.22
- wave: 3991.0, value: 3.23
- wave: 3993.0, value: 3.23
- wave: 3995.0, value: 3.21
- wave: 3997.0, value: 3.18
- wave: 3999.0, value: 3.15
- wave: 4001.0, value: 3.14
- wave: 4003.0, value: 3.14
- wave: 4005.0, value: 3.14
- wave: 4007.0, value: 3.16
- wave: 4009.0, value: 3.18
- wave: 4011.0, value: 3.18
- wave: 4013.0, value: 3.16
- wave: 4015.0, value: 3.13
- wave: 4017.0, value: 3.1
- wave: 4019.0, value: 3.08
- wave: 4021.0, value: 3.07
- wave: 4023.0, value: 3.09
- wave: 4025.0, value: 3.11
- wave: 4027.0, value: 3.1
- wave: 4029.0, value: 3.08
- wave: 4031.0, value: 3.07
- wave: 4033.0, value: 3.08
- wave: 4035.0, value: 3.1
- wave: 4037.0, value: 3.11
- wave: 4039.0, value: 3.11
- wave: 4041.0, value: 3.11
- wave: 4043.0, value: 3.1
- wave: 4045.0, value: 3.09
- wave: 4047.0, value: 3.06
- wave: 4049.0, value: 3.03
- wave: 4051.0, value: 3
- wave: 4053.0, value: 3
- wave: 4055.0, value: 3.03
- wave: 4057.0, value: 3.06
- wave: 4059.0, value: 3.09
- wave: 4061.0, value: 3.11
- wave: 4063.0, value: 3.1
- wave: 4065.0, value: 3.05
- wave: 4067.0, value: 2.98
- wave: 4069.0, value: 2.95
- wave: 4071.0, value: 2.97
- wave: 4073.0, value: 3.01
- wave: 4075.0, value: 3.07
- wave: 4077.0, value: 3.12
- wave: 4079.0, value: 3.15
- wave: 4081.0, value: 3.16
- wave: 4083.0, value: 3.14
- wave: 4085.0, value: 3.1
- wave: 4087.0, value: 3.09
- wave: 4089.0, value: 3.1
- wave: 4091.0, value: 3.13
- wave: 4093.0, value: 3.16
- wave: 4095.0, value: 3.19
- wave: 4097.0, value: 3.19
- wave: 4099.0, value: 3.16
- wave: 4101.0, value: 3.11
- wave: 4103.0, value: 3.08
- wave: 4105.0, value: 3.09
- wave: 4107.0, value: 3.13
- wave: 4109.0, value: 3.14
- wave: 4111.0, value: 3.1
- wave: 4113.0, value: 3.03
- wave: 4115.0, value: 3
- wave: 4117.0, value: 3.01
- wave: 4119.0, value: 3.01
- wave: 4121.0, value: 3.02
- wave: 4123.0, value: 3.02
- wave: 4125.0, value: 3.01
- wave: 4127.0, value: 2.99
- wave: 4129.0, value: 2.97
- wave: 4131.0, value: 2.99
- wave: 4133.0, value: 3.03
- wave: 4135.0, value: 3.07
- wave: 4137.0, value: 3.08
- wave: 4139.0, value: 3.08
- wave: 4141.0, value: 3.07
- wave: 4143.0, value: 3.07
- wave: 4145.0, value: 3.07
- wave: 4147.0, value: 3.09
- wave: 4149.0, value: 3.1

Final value 1.1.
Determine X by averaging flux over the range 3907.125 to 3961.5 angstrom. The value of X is 3.2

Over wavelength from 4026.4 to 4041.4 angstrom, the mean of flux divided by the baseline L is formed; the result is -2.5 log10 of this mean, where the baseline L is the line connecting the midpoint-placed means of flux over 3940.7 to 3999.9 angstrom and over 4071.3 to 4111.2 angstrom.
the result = 0.02 mag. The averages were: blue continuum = 3.18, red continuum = 3.12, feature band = 3.09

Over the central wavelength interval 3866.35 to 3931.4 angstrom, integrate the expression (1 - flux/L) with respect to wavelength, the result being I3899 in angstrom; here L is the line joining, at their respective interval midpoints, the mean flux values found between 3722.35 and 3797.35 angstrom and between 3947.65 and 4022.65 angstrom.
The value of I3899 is 0.3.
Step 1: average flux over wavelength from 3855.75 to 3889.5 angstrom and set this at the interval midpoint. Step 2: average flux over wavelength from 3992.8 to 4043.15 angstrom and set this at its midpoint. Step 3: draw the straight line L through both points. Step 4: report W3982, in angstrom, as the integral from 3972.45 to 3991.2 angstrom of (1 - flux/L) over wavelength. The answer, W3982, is -0.4 angstrom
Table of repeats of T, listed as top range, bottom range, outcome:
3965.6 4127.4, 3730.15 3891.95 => 1.10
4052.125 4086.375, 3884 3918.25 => 1.07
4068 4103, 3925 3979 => 1.04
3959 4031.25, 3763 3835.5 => 1.09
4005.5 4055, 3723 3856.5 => 1.09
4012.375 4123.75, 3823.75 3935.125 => 1.06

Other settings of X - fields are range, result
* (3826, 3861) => 3.29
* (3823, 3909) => 3.2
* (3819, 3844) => 3.25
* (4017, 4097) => 3.08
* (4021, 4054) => 3.08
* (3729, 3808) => 3.17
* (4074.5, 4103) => 3.13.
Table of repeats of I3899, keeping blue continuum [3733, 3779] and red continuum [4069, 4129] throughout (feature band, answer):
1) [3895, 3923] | -0.6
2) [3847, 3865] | -0.9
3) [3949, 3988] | -0.7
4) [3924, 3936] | -0.4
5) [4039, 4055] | 0.2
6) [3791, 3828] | -0.9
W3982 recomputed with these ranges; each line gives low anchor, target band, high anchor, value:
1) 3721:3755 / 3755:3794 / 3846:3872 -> 0.5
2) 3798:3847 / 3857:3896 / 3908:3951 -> 1.2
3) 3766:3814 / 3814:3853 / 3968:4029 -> -1.2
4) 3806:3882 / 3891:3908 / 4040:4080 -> 0.4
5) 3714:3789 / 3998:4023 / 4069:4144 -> -0.3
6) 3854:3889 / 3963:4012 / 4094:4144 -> -0.8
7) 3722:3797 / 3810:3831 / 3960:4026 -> -0.4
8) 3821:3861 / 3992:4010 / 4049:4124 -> -0.1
